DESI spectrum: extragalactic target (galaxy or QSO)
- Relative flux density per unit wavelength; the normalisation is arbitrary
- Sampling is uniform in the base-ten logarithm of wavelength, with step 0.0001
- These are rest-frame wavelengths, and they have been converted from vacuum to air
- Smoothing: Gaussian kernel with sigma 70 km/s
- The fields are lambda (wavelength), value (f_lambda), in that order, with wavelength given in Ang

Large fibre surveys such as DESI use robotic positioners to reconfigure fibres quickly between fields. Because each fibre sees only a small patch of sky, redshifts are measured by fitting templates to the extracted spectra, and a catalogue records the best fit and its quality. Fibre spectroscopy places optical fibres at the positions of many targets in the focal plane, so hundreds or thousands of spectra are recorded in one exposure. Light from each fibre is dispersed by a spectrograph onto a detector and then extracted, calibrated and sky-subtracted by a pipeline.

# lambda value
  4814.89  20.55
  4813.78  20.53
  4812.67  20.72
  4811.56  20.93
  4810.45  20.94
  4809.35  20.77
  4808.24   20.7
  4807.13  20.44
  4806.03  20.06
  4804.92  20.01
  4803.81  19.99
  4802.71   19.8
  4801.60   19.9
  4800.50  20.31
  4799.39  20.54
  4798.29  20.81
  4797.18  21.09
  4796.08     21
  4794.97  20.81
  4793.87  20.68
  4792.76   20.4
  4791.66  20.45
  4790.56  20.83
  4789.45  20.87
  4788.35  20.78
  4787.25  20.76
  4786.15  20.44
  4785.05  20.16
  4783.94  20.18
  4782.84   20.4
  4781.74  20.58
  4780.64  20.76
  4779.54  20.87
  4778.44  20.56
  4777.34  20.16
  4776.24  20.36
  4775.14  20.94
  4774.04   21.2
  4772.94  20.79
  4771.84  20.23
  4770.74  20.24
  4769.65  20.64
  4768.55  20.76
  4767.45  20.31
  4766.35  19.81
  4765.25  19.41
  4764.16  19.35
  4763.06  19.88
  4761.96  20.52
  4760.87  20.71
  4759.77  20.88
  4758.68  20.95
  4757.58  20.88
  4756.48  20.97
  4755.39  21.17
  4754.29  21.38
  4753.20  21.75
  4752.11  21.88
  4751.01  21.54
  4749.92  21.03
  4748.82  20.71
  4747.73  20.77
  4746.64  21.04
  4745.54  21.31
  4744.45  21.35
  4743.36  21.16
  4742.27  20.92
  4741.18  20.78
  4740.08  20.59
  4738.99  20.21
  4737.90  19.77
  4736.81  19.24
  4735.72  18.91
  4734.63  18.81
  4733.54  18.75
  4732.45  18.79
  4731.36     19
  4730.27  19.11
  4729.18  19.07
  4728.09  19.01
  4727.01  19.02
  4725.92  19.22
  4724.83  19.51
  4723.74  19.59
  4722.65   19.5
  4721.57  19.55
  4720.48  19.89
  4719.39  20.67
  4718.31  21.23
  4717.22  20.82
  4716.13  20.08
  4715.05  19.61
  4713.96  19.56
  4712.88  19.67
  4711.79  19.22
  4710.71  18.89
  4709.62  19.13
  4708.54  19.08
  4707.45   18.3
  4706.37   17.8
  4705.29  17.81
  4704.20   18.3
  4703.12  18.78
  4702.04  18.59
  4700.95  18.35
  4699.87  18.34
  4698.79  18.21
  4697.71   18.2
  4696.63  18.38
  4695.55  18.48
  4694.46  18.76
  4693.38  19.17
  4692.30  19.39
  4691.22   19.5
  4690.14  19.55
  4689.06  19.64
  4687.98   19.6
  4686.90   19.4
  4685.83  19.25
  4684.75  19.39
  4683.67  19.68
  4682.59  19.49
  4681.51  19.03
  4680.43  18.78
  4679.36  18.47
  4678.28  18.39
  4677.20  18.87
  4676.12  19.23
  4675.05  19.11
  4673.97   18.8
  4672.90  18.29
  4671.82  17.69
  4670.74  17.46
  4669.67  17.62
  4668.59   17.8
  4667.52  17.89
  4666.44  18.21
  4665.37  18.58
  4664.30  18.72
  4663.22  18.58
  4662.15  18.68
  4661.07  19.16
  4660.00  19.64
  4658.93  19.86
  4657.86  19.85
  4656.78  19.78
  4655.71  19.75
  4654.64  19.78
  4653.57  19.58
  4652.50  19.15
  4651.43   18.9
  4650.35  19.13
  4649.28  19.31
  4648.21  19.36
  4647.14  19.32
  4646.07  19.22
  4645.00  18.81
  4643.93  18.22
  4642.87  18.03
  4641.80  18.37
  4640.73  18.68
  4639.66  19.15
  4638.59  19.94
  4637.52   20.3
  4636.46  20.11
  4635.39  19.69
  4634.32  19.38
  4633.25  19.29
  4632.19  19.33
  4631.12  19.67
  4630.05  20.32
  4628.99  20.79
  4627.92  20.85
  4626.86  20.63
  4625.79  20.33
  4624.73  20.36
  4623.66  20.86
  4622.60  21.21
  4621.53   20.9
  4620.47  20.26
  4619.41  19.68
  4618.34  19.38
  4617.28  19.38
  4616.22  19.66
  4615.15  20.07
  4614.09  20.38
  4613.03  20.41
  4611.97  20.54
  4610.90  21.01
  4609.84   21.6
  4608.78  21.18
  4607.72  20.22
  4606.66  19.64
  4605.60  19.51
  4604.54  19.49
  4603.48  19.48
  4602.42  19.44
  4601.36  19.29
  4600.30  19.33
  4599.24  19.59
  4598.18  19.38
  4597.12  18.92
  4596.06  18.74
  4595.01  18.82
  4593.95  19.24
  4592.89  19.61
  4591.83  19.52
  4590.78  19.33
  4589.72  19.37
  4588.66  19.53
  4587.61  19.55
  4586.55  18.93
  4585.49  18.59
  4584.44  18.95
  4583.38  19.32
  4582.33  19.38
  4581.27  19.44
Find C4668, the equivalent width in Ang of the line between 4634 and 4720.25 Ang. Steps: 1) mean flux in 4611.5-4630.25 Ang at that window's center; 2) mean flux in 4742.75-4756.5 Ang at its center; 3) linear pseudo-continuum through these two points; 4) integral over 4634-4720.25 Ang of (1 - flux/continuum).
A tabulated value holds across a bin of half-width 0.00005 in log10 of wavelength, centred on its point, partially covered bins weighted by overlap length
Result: 7.1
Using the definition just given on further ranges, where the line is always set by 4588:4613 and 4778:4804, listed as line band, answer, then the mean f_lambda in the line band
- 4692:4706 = 1.1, 18.5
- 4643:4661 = 0.6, 19.3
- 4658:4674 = 1.2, 18.5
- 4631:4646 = 0.5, 19.2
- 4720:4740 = 1.0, 19.3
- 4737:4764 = -0.7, 20.9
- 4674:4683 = 0.5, 18.9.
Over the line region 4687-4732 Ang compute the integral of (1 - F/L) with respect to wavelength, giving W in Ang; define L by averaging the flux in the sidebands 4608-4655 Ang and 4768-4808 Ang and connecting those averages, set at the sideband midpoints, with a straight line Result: 2.3 Ang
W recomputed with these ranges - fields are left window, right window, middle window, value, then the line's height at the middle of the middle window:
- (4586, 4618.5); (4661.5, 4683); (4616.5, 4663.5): -1.4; 19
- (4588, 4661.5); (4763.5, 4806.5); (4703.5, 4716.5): 0.7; 20.1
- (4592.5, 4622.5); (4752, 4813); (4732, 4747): 0.2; 20.4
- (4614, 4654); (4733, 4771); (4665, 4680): 1.2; 20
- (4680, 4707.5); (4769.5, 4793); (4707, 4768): -1.1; 19.7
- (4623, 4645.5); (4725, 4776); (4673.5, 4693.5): 0.8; 20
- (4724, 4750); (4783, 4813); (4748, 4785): -0.8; 20.2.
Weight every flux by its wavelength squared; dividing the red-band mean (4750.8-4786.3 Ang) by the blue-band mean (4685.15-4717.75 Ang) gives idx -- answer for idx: 1.12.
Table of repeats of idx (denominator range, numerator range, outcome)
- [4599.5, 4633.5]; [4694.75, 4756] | 1.02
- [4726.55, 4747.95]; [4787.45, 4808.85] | 1.06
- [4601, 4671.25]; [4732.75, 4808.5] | 1.11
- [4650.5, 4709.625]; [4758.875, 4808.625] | 1.13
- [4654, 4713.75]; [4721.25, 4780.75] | 1.11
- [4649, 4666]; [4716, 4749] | 1.07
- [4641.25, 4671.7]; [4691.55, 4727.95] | 1.04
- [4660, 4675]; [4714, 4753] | 1.13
